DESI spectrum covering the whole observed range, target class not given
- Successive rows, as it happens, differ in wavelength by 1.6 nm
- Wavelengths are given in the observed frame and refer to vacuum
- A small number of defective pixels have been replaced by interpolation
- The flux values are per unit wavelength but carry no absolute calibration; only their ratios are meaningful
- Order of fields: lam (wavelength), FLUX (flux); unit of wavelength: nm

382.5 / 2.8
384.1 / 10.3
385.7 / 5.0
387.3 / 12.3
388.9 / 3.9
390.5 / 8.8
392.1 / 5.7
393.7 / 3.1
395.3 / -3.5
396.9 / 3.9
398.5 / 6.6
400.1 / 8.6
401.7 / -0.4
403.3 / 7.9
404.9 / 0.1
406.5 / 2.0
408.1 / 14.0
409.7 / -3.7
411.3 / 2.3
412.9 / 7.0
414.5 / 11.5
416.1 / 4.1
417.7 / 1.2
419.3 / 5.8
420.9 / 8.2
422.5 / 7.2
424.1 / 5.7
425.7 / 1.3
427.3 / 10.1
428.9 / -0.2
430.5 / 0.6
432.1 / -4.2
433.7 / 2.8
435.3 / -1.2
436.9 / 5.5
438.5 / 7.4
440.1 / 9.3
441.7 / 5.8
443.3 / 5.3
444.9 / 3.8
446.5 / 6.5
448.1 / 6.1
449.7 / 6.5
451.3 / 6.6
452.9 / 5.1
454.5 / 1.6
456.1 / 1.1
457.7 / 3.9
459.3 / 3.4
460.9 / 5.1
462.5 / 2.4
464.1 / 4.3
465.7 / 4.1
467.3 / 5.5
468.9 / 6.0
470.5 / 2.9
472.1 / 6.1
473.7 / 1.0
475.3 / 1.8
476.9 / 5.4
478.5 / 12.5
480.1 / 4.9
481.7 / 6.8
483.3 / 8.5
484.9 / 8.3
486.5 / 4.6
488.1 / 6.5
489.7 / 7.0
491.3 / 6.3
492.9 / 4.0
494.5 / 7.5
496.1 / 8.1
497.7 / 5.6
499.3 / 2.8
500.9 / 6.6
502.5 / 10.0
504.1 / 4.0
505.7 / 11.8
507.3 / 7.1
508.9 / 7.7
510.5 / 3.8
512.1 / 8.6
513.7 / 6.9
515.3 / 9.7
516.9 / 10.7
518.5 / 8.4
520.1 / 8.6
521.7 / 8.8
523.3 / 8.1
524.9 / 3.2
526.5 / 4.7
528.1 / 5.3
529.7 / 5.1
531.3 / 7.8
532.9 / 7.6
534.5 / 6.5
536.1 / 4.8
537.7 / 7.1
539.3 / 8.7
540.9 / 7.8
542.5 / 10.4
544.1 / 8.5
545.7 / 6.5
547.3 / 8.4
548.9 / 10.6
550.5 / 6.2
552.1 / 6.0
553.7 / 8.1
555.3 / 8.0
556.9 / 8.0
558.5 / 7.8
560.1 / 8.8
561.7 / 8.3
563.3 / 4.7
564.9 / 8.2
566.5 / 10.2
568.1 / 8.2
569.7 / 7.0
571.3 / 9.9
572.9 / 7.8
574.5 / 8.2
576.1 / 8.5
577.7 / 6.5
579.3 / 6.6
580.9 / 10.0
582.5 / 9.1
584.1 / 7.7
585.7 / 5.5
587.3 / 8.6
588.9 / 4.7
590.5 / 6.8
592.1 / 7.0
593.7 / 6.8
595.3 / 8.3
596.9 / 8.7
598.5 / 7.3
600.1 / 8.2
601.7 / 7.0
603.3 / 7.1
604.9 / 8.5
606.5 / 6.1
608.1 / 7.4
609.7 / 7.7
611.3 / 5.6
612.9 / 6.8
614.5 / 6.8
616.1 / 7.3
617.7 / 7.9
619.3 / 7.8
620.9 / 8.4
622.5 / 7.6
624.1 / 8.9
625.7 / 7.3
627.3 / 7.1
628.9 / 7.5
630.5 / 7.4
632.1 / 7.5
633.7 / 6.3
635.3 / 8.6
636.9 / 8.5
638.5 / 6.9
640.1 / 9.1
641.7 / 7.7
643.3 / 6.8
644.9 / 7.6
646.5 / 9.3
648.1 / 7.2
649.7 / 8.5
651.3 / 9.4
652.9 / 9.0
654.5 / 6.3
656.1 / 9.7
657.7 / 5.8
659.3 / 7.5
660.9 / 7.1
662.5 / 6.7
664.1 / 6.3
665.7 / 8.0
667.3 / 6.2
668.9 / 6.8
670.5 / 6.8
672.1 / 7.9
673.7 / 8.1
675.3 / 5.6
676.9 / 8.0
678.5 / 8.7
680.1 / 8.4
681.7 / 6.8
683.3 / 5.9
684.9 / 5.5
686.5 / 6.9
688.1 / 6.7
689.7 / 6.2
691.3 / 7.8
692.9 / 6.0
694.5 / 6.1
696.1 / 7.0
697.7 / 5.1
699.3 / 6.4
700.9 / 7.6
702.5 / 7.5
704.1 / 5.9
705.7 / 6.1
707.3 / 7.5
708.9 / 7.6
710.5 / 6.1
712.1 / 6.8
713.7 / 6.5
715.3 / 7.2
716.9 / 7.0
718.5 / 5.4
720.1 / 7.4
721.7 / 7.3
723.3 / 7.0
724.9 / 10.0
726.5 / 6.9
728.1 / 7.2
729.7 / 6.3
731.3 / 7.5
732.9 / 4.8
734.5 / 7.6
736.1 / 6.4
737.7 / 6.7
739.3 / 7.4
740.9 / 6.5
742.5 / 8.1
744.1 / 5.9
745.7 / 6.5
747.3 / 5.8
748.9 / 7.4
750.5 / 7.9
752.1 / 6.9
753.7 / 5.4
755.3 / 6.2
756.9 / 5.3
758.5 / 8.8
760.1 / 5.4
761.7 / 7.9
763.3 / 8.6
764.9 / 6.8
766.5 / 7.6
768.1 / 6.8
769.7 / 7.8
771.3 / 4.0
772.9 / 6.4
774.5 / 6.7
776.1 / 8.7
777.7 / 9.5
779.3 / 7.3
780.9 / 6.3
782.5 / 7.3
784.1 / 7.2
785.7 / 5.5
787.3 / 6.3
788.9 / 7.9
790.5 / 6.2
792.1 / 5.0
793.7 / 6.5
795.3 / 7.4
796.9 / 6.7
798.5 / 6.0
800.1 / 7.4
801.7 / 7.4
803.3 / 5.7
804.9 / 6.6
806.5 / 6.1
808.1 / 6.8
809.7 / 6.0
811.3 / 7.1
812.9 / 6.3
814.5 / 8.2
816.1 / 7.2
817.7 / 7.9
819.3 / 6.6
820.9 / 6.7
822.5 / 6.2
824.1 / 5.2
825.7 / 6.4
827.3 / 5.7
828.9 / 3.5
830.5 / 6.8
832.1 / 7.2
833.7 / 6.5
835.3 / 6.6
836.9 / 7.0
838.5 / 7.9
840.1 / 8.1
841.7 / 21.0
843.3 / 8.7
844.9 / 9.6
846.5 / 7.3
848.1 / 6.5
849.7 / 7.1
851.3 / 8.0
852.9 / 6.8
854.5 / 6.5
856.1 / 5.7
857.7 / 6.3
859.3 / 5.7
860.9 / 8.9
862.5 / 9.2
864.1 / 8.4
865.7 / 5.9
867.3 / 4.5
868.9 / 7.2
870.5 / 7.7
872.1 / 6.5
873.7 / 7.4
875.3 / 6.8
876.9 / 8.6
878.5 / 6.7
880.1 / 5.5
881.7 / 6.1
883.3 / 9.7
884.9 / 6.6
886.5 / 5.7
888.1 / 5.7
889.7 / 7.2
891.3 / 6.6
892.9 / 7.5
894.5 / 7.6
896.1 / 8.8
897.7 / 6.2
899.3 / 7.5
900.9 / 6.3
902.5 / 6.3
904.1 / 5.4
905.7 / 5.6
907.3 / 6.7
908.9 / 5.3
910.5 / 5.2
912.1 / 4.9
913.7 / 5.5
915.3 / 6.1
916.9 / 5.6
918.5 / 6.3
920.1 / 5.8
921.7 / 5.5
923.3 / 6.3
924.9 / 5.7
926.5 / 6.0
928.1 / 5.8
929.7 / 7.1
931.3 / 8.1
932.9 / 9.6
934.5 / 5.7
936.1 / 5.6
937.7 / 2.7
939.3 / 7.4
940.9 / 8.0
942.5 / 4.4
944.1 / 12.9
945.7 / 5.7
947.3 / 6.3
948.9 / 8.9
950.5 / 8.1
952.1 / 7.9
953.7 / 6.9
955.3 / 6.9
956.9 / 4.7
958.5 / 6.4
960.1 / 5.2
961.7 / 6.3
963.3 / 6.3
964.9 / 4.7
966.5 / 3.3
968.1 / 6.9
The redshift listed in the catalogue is 0.282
